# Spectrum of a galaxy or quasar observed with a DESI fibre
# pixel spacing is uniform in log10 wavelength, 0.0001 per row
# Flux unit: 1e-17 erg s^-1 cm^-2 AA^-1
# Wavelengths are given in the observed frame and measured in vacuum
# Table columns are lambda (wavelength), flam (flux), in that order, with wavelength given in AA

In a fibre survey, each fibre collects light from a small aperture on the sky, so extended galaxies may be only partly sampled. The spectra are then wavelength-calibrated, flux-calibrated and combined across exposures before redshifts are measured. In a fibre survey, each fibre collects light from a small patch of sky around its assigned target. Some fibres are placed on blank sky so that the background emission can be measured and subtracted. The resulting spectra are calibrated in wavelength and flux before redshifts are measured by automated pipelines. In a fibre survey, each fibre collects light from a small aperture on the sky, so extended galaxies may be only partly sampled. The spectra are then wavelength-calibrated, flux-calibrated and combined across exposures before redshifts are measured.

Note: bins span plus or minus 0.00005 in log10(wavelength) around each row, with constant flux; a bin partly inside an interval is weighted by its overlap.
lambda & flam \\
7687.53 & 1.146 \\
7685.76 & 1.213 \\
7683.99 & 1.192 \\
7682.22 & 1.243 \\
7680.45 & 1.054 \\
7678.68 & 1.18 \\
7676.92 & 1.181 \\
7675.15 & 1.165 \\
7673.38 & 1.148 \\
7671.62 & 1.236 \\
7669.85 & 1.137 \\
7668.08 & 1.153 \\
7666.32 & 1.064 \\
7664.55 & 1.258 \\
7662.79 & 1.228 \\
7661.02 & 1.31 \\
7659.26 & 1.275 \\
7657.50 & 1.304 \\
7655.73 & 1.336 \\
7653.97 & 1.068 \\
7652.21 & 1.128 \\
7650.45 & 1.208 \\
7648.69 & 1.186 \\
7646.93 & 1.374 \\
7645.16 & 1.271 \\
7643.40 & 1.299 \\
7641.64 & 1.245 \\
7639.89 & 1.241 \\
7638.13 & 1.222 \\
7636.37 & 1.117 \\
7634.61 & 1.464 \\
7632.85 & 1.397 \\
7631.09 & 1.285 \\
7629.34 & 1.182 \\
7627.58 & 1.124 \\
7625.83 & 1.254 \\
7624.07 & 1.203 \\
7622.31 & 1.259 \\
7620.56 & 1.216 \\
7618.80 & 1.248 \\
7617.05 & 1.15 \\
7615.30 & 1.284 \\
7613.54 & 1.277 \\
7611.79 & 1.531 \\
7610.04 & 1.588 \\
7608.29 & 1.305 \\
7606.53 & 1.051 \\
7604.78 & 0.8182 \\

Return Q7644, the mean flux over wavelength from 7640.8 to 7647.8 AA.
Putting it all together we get 1.3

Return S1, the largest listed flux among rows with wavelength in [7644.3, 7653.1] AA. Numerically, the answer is 1.374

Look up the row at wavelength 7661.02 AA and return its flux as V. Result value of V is 1.31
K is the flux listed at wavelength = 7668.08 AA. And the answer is 1.153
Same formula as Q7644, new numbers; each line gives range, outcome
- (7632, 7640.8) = 1.29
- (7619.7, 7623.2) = 1.24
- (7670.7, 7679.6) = 1.18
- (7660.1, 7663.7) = 1.27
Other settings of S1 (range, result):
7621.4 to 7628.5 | 1.259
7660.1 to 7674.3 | 1.31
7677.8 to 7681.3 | 1.18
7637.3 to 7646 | 1.299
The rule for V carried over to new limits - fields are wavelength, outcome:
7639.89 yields 1.241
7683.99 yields 1.192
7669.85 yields 1.137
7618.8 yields 1.248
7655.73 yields 1.336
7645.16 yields 1.271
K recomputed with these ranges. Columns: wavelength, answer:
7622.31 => 1.259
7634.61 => 1.464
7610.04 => 1.588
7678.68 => 1.18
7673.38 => 1.148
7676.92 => 1.181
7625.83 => 1.254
